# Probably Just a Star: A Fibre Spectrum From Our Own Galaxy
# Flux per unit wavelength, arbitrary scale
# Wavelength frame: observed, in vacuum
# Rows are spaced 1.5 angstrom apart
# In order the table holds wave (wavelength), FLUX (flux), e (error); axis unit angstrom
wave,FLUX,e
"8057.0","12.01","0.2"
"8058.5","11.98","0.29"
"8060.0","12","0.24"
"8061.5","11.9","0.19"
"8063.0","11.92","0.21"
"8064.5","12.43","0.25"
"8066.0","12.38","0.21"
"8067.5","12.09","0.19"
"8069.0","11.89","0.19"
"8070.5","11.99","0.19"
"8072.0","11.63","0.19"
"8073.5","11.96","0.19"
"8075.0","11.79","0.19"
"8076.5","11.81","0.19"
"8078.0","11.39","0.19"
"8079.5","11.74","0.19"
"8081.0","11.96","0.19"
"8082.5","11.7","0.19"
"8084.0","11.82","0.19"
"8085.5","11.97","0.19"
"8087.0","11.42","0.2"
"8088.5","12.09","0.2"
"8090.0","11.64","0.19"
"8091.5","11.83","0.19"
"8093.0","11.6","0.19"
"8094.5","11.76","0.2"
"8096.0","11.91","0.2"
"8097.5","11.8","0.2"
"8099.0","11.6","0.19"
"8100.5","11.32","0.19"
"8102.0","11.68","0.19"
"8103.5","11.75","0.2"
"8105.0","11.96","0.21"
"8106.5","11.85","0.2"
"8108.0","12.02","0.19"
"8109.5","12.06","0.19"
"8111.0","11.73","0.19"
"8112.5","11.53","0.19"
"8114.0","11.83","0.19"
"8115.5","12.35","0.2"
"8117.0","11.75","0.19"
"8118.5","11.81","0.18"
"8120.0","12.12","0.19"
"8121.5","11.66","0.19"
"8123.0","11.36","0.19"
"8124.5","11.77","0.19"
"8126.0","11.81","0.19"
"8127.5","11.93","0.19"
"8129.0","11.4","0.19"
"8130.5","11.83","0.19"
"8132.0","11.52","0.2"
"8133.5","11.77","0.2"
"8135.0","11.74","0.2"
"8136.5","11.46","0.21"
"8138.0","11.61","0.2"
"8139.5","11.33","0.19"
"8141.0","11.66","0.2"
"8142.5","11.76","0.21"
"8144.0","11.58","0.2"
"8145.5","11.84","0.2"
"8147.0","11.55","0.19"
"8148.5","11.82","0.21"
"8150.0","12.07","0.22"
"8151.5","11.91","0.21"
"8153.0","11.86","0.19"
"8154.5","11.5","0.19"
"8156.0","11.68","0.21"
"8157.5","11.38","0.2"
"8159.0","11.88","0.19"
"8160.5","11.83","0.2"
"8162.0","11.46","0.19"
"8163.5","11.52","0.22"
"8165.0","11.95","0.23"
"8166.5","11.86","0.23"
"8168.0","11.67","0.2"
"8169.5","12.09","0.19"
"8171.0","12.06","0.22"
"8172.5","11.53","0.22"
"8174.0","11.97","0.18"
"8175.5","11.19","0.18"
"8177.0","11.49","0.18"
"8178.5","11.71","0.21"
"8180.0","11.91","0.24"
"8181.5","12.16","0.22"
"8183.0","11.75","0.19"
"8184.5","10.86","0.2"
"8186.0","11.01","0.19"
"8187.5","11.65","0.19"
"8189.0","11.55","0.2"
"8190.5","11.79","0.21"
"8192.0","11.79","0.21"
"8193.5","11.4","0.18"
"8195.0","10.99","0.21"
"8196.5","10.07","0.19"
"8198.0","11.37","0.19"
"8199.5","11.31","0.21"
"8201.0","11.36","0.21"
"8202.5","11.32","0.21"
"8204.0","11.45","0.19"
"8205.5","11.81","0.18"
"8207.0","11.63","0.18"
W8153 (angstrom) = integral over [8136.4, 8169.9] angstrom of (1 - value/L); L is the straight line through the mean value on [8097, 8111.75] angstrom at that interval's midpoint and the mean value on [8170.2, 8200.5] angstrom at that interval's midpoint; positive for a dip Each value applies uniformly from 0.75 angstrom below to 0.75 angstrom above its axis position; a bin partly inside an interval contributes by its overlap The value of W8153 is -0.32 angstrom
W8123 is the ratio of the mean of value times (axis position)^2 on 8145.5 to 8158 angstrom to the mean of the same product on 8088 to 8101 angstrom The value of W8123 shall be 1.0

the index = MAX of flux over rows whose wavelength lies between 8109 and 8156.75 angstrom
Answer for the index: 12.35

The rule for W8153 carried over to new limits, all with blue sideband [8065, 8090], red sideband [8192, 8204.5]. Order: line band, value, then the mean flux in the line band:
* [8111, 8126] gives -0.2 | 11.8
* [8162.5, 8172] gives -0.4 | 11.8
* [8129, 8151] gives -0.3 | 11.7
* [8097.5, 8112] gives -0.1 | 11.8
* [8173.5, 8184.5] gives -0.4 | 11.7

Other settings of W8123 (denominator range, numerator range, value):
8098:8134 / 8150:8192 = 1.01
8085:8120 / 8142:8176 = 1.01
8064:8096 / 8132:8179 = 1.01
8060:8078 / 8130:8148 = 0.99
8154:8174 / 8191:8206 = 0.97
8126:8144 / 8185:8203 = 0.98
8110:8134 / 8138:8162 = 1.00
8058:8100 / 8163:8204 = 1.00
